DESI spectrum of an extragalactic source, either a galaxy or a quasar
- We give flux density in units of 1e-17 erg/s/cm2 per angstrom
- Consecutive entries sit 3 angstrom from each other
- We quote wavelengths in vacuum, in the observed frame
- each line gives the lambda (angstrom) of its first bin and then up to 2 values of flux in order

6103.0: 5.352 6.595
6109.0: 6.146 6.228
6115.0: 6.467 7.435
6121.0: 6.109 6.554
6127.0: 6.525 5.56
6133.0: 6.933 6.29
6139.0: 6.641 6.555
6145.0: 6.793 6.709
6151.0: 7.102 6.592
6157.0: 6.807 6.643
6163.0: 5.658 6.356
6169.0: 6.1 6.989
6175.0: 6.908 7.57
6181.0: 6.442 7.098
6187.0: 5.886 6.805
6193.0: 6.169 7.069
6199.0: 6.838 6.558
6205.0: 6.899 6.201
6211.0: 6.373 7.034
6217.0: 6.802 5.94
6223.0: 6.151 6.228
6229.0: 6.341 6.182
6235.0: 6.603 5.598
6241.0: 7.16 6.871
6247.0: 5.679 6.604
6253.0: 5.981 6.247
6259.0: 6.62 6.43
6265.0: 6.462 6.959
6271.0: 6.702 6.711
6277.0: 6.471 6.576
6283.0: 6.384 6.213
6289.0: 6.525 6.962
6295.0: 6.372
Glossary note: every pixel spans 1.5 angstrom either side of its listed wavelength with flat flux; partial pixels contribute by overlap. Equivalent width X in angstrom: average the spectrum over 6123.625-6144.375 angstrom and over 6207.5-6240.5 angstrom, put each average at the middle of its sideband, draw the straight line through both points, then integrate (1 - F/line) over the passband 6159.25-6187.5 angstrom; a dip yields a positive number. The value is -0.8 angstrom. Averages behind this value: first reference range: 6.45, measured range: 6.59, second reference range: 6.34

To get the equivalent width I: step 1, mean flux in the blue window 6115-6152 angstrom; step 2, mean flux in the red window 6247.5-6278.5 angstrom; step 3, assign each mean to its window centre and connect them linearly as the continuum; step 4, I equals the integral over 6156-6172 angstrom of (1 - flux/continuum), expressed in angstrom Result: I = 0.5 angstrom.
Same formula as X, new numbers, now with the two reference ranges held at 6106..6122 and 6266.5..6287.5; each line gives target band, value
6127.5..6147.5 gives 0.1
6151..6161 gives -0.3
